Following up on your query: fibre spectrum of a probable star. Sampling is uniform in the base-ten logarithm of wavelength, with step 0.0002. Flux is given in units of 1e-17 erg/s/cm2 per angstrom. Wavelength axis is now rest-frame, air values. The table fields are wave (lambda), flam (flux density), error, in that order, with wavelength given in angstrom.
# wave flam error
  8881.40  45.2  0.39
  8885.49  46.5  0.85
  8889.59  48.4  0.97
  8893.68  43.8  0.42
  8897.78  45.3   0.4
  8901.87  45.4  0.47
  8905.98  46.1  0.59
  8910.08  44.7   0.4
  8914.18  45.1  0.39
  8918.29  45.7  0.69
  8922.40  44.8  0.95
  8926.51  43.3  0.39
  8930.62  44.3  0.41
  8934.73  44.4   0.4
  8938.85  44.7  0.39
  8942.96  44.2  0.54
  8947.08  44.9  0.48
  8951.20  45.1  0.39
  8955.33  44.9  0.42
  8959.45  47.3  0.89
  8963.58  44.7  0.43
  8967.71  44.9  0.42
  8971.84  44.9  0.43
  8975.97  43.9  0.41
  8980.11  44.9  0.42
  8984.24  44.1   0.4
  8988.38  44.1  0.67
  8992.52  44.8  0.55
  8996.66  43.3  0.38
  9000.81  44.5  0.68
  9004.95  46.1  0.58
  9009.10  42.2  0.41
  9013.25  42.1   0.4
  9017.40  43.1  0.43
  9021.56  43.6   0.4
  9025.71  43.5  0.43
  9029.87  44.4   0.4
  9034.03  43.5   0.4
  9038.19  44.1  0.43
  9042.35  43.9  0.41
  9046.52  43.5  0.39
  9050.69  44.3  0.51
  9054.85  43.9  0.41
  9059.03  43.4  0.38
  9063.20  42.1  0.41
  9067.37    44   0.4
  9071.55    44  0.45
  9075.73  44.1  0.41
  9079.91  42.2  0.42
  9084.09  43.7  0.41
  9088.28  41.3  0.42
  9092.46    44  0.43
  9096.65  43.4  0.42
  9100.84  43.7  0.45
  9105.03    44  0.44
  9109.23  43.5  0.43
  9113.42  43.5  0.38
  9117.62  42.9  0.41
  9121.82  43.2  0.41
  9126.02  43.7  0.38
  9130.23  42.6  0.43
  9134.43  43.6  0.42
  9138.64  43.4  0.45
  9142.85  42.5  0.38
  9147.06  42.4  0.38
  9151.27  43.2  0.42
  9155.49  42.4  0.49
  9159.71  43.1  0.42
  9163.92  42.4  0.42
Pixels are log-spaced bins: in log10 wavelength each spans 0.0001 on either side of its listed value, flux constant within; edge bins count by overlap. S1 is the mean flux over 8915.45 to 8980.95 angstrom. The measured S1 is 44.8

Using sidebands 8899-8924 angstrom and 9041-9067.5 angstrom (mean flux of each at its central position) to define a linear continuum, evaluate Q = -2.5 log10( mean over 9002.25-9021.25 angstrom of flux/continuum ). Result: 0.02 mag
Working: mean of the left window 45.3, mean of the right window 43.5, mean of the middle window 43.4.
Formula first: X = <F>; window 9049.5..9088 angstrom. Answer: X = 43.4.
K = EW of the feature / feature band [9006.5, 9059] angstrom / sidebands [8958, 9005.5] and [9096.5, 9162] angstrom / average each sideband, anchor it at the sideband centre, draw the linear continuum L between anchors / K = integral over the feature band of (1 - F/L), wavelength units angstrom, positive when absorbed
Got 0.8 angstrom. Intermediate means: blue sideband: 44.7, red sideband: 43.2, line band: 43.5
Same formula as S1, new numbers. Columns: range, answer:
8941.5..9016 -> 44.5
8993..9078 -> 43.7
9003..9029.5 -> 43.5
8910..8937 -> 44.6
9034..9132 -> 43.4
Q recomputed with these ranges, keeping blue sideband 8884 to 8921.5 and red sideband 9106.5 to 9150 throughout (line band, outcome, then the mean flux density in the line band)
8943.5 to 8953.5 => 0.01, 44.8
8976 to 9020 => 0.02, 43.9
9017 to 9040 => 0.01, 43.7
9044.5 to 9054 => 0.00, 43.9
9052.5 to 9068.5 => 0.01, 43.3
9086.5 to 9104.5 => 0.01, 43.2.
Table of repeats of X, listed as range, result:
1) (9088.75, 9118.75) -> 43.5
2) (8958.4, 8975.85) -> 45.2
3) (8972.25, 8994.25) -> 44.4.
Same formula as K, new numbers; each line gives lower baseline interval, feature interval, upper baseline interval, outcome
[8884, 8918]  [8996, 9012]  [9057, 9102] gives 0.1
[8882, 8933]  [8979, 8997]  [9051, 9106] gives 0.0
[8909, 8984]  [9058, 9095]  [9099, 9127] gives 0.5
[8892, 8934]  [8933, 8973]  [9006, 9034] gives -0.7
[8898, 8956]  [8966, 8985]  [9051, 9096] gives -0.1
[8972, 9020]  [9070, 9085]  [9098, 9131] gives 0.0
